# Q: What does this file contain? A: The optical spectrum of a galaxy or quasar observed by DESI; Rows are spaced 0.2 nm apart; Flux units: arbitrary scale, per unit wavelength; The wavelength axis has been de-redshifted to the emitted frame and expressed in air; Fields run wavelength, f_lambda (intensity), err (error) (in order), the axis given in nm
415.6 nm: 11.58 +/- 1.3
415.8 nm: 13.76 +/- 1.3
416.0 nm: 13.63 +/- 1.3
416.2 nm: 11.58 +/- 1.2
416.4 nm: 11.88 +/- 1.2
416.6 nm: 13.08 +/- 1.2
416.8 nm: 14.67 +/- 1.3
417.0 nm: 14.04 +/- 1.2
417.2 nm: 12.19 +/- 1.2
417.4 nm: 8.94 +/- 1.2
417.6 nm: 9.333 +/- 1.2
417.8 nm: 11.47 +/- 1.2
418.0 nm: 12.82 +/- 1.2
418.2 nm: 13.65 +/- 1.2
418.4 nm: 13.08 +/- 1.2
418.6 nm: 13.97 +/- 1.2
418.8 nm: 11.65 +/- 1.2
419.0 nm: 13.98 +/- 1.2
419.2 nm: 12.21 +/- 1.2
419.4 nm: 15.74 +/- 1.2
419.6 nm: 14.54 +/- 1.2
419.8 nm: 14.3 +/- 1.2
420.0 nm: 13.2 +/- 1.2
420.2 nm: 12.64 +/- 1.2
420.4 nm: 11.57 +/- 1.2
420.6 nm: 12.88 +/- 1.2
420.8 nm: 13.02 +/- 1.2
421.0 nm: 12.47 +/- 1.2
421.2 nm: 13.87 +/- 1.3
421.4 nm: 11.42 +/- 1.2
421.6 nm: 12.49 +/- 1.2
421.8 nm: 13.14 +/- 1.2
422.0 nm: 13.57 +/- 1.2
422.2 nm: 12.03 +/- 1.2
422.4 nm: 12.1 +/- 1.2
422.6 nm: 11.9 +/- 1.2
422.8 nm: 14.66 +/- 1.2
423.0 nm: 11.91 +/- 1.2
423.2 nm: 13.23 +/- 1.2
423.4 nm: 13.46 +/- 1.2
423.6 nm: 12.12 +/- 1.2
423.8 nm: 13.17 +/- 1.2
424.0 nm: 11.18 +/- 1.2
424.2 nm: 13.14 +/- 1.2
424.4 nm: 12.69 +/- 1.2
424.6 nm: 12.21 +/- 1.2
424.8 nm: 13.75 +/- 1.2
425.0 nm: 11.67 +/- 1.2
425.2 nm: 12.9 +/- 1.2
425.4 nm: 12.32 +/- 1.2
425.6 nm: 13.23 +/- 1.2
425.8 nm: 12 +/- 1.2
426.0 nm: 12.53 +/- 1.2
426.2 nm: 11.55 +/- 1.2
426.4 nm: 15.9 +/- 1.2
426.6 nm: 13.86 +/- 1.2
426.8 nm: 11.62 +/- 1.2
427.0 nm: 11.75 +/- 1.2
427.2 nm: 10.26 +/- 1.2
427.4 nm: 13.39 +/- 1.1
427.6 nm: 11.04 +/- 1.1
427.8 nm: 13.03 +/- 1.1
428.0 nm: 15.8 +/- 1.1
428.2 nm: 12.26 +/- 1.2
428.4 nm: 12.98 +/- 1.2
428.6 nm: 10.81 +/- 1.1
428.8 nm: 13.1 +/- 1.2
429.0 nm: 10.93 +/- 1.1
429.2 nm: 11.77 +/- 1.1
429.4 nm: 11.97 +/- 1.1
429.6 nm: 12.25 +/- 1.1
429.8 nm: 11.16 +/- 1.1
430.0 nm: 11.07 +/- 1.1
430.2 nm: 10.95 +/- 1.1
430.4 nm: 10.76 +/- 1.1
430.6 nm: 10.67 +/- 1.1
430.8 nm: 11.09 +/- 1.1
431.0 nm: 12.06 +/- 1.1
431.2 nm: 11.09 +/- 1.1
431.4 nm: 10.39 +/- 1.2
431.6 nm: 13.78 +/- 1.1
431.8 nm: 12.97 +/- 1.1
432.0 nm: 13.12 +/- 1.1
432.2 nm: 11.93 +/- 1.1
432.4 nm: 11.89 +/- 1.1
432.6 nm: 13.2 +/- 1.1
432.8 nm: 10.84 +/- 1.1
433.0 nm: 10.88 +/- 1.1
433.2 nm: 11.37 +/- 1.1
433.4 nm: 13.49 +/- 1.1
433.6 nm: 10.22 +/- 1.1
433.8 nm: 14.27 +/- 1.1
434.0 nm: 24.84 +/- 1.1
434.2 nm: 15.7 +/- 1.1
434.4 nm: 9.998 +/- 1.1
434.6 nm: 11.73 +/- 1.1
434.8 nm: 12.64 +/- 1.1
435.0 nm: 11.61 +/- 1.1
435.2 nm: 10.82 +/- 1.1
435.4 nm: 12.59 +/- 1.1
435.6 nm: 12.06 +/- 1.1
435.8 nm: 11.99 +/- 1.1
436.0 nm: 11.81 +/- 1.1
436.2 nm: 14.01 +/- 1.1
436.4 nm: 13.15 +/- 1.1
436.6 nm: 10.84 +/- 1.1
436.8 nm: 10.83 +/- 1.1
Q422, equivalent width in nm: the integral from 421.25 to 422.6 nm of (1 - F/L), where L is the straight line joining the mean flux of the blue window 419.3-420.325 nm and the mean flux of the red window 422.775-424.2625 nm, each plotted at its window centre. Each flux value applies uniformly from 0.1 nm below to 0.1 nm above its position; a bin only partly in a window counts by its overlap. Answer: 0.08 nm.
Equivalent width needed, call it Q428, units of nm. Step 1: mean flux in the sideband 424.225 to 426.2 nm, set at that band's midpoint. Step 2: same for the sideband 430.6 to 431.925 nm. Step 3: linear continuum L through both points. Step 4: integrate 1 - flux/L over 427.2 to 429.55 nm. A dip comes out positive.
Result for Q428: -0.04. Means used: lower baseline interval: 12.6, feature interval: 12.4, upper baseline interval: 11.8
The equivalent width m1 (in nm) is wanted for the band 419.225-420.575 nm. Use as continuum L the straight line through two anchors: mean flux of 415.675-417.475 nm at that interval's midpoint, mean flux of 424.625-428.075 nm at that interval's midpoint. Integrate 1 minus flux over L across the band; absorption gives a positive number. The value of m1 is -0.091 nm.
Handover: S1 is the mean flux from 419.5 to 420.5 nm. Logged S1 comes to 13.2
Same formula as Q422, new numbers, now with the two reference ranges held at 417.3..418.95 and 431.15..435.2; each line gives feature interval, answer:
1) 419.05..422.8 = -0.287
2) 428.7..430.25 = 0.110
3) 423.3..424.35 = -0.032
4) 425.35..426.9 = -0.065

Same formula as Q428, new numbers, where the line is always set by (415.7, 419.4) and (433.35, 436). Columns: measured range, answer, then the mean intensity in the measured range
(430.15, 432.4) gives 0.23 nm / 11.7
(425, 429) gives 0.11 nm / 12.6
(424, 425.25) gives 0.03 nm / 12.6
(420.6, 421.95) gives 0.00 nm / 12.8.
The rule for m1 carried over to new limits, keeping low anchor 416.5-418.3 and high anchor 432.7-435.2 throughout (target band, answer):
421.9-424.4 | -0.04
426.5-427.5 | 0.04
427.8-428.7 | -0.01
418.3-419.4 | -0.08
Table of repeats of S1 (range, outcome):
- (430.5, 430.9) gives 10.9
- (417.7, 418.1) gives 12.1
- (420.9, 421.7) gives 12.6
